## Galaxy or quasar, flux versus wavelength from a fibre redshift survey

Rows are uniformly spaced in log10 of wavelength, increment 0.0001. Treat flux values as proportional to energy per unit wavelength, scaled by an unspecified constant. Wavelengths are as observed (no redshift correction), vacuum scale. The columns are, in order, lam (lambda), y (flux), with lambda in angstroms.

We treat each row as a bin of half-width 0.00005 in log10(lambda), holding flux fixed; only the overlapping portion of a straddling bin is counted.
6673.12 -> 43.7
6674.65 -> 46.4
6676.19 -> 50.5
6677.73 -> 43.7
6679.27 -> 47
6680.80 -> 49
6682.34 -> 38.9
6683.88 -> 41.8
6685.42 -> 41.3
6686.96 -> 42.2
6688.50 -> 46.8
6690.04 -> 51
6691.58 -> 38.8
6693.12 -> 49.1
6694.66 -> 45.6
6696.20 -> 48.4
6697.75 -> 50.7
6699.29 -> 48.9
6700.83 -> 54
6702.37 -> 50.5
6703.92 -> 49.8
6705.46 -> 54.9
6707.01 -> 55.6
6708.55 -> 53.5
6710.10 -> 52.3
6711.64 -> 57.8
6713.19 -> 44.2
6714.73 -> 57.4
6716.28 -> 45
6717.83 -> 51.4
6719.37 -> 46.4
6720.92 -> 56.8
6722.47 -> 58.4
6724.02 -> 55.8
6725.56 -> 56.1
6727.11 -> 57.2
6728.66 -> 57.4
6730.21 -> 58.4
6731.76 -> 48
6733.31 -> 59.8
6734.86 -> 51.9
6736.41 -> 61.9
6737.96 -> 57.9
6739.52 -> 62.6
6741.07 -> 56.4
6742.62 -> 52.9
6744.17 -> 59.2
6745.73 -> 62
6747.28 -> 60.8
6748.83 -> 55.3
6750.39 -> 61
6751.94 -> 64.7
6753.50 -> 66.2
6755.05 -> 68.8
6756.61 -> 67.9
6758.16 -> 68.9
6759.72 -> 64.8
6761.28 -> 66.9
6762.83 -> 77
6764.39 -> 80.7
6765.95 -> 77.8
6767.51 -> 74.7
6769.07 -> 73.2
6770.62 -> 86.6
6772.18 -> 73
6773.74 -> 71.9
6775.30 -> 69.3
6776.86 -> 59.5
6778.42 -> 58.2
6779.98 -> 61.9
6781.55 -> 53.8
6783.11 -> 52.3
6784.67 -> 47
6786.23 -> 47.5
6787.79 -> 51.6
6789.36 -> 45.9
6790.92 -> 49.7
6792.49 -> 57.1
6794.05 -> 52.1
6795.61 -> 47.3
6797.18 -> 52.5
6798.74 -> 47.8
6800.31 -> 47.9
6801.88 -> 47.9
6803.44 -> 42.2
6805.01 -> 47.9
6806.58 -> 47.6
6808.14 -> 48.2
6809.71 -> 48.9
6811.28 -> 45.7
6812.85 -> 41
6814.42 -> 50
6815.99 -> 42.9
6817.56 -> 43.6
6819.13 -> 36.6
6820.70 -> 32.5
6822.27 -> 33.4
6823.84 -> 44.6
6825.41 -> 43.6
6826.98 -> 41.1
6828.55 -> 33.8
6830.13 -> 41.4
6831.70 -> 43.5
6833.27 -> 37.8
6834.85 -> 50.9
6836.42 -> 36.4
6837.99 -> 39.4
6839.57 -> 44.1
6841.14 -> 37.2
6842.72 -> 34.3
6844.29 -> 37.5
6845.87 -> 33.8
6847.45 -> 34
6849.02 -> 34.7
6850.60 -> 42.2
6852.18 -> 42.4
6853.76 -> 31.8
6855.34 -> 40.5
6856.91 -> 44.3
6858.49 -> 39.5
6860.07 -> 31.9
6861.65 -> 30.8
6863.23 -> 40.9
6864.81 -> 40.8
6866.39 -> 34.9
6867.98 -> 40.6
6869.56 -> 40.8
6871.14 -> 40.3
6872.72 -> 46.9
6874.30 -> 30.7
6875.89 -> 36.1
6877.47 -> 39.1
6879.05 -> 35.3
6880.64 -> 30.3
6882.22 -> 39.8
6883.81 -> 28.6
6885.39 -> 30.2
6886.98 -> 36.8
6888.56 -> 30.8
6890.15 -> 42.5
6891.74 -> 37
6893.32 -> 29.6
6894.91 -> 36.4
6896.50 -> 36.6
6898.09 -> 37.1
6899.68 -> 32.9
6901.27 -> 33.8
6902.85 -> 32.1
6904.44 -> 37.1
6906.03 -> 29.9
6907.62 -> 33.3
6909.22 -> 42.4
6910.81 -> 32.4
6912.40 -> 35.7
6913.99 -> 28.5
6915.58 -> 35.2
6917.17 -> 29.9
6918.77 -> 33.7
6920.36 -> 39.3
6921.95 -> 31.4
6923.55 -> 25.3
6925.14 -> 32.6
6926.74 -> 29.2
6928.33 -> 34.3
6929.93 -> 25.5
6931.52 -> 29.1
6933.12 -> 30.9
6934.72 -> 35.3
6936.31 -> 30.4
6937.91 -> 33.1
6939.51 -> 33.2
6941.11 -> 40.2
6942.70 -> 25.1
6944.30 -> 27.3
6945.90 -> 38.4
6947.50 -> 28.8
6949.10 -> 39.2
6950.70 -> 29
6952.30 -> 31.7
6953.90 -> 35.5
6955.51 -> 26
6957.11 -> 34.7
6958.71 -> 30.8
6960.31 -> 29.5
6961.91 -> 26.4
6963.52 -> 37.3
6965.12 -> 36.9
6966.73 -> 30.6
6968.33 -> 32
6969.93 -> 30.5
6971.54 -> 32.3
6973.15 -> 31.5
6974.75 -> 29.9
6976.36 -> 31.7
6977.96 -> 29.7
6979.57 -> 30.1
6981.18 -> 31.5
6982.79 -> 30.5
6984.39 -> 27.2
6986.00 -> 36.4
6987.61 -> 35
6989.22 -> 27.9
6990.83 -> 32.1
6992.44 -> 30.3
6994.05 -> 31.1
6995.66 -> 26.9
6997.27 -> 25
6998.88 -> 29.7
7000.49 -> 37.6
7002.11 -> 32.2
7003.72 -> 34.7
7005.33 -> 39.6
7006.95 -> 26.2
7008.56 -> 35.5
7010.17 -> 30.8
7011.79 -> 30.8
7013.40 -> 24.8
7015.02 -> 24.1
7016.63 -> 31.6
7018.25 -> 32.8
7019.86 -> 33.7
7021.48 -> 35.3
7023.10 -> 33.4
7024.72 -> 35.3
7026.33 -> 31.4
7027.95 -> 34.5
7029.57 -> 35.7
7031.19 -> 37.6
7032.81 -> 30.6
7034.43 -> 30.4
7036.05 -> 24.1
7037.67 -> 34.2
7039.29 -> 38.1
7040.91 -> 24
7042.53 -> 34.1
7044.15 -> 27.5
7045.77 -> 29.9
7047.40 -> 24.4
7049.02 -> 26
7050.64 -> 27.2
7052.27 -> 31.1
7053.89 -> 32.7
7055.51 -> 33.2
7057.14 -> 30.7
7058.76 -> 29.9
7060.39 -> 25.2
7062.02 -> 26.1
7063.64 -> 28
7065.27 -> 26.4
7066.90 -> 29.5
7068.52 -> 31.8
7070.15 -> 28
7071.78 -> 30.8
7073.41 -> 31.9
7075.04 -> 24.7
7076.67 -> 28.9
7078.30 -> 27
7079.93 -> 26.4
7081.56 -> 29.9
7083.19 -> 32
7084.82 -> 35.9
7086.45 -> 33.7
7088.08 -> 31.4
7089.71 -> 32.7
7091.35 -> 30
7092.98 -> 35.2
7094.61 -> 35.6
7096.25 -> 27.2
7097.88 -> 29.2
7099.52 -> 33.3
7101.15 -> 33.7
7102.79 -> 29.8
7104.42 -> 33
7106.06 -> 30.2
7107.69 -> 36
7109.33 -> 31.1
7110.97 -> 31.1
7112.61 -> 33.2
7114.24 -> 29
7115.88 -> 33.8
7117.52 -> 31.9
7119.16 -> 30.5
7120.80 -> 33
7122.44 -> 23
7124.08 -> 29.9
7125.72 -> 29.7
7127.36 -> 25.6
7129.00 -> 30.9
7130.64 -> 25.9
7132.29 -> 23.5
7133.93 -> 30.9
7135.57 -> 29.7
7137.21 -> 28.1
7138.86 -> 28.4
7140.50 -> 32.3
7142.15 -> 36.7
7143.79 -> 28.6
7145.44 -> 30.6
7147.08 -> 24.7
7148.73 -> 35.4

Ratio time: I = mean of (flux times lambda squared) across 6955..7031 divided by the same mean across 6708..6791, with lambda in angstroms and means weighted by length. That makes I 0.57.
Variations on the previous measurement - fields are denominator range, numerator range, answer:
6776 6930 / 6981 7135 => 0.82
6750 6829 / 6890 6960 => 0.62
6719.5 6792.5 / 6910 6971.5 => 0.55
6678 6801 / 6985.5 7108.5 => 0.60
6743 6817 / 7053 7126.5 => 0.57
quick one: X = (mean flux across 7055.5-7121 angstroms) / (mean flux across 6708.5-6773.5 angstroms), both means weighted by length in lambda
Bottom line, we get 0.50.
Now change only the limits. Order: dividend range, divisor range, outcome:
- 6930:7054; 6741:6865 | 0.62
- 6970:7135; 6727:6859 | 0.59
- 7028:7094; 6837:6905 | 0.82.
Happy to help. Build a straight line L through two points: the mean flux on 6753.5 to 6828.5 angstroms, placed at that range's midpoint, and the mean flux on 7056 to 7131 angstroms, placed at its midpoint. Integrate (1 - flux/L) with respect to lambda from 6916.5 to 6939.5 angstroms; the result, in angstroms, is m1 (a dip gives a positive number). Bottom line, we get 6.5 angstroms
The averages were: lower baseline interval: 55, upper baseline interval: 30.3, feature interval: 31.5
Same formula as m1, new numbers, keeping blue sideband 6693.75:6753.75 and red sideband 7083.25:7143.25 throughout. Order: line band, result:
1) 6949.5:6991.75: 8.8 angstroms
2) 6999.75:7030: 3.6 angstroms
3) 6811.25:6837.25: 4.2 angstroms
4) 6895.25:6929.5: 7.9 angstroms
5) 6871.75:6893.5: 4.7 angstroms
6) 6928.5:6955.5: 6.2 angstroms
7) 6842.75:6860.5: 3.6 angstroms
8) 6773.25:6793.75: -1.7 angstroms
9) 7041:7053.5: 2.3 angstroms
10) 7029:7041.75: 1.4 angstroms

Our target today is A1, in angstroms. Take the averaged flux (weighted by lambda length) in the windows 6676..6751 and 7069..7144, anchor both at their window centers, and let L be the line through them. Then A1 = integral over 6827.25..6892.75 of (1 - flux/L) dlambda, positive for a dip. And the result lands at 9.58 angstroms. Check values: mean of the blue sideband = 52.2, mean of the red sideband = 30.5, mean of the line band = 37.7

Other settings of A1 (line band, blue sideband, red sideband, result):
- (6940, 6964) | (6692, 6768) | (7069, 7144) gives 5.65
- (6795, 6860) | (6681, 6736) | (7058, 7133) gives 4.19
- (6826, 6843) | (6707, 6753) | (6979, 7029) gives 2.36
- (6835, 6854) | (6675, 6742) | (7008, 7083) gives 2.15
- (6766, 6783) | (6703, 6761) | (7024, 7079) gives -4.50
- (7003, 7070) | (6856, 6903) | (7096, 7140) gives 3.08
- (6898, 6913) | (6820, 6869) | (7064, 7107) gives 0.83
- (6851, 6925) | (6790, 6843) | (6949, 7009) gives 5.68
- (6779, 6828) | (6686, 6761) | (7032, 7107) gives 2.62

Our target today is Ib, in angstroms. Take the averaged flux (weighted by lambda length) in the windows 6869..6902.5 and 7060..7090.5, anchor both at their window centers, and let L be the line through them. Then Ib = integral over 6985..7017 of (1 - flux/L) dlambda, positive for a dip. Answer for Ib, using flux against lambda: 0.9 angstroms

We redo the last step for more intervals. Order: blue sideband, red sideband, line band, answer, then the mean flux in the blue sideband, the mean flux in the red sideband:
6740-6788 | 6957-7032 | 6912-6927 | 3.65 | 64.4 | 31.8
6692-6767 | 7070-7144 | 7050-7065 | 2.13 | 57.7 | 30.5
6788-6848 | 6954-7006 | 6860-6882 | 1.18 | 43.3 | 31.5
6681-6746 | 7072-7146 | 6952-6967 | 2.59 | 52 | 30.6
